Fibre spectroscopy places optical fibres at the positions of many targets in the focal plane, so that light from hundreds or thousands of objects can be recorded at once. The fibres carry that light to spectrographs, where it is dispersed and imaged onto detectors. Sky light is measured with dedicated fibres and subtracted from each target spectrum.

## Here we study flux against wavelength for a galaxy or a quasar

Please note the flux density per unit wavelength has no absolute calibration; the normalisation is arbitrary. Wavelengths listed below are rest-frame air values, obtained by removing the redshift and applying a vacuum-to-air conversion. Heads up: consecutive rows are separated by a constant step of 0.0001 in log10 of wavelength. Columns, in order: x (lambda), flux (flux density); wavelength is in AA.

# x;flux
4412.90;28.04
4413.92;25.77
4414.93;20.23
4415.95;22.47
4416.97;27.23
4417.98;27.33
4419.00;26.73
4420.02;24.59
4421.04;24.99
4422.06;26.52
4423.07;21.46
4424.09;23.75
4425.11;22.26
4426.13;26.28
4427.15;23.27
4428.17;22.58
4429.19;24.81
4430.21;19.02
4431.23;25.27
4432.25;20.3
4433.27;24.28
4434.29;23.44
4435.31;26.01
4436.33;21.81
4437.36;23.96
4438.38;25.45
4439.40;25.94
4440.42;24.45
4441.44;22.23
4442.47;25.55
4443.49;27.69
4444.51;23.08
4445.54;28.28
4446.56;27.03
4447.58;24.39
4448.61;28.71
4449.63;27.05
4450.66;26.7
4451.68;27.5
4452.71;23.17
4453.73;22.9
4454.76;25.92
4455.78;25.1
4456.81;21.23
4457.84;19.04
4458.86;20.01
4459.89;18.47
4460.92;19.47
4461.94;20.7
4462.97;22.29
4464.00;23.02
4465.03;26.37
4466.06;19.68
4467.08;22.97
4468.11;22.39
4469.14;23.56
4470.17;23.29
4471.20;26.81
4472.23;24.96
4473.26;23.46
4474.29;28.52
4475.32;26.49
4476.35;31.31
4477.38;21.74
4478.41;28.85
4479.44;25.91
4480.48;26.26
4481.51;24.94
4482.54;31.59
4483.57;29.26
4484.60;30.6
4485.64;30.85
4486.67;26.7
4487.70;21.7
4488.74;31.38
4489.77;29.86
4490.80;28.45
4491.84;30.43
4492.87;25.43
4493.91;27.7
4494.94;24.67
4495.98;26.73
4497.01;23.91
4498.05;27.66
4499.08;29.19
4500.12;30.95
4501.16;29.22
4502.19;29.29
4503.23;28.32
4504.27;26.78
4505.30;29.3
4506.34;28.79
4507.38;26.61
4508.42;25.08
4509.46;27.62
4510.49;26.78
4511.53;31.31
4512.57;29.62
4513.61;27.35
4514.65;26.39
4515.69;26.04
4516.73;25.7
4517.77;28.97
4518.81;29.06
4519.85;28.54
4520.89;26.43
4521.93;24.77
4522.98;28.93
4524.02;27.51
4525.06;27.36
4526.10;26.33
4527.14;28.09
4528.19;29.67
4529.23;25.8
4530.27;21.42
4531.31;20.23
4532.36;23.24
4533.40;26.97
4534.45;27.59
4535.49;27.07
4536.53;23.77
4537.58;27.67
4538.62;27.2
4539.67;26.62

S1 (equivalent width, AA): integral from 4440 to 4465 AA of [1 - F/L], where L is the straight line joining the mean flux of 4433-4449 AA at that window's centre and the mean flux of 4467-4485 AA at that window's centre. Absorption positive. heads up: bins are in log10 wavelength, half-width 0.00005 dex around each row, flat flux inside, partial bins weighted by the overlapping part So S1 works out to 1.5 AA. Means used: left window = 25.1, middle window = 24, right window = 26.3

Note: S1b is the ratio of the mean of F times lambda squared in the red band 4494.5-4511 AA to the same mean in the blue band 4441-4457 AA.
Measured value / 1.11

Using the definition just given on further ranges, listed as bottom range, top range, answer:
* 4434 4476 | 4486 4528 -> 1.17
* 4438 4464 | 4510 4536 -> 1.15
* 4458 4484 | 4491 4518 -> 1.15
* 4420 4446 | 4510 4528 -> 1.19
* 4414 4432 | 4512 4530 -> 1.19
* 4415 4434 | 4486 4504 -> 1.20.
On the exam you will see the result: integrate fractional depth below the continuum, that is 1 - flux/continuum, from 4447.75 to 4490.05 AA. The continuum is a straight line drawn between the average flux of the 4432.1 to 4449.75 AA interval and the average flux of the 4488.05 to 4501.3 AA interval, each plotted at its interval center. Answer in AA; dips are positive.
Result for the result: 2.4 AA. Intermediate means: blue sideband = 25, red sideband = 28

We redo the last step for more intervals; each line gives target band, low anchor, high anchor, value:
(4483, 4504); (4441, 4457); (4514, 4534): -1.7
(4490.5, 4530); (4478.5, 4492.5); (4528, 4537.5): -1.5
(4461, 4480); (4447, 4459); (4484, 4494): 1.4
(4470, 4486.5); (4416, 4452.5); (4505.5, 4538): -0.9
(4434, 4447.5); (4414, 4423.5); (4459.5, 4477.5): -0.4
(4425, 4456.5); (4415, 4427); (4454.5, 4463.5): -2.6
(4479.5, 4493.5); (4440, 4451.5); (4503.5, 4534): -0.9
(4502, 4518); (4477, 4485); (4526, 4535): -0.9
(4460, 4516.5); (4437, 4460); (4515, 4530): -1.1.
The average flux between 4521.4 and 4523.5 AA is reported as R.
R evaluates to 26.8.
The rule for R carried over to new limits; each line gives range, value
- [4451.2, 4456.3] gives 24.9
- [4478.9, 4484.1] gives 27.6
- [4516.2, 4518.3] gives 27.3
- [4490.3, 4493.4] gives 28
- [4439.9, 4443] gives 24.1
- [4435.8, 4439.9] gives 24.3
